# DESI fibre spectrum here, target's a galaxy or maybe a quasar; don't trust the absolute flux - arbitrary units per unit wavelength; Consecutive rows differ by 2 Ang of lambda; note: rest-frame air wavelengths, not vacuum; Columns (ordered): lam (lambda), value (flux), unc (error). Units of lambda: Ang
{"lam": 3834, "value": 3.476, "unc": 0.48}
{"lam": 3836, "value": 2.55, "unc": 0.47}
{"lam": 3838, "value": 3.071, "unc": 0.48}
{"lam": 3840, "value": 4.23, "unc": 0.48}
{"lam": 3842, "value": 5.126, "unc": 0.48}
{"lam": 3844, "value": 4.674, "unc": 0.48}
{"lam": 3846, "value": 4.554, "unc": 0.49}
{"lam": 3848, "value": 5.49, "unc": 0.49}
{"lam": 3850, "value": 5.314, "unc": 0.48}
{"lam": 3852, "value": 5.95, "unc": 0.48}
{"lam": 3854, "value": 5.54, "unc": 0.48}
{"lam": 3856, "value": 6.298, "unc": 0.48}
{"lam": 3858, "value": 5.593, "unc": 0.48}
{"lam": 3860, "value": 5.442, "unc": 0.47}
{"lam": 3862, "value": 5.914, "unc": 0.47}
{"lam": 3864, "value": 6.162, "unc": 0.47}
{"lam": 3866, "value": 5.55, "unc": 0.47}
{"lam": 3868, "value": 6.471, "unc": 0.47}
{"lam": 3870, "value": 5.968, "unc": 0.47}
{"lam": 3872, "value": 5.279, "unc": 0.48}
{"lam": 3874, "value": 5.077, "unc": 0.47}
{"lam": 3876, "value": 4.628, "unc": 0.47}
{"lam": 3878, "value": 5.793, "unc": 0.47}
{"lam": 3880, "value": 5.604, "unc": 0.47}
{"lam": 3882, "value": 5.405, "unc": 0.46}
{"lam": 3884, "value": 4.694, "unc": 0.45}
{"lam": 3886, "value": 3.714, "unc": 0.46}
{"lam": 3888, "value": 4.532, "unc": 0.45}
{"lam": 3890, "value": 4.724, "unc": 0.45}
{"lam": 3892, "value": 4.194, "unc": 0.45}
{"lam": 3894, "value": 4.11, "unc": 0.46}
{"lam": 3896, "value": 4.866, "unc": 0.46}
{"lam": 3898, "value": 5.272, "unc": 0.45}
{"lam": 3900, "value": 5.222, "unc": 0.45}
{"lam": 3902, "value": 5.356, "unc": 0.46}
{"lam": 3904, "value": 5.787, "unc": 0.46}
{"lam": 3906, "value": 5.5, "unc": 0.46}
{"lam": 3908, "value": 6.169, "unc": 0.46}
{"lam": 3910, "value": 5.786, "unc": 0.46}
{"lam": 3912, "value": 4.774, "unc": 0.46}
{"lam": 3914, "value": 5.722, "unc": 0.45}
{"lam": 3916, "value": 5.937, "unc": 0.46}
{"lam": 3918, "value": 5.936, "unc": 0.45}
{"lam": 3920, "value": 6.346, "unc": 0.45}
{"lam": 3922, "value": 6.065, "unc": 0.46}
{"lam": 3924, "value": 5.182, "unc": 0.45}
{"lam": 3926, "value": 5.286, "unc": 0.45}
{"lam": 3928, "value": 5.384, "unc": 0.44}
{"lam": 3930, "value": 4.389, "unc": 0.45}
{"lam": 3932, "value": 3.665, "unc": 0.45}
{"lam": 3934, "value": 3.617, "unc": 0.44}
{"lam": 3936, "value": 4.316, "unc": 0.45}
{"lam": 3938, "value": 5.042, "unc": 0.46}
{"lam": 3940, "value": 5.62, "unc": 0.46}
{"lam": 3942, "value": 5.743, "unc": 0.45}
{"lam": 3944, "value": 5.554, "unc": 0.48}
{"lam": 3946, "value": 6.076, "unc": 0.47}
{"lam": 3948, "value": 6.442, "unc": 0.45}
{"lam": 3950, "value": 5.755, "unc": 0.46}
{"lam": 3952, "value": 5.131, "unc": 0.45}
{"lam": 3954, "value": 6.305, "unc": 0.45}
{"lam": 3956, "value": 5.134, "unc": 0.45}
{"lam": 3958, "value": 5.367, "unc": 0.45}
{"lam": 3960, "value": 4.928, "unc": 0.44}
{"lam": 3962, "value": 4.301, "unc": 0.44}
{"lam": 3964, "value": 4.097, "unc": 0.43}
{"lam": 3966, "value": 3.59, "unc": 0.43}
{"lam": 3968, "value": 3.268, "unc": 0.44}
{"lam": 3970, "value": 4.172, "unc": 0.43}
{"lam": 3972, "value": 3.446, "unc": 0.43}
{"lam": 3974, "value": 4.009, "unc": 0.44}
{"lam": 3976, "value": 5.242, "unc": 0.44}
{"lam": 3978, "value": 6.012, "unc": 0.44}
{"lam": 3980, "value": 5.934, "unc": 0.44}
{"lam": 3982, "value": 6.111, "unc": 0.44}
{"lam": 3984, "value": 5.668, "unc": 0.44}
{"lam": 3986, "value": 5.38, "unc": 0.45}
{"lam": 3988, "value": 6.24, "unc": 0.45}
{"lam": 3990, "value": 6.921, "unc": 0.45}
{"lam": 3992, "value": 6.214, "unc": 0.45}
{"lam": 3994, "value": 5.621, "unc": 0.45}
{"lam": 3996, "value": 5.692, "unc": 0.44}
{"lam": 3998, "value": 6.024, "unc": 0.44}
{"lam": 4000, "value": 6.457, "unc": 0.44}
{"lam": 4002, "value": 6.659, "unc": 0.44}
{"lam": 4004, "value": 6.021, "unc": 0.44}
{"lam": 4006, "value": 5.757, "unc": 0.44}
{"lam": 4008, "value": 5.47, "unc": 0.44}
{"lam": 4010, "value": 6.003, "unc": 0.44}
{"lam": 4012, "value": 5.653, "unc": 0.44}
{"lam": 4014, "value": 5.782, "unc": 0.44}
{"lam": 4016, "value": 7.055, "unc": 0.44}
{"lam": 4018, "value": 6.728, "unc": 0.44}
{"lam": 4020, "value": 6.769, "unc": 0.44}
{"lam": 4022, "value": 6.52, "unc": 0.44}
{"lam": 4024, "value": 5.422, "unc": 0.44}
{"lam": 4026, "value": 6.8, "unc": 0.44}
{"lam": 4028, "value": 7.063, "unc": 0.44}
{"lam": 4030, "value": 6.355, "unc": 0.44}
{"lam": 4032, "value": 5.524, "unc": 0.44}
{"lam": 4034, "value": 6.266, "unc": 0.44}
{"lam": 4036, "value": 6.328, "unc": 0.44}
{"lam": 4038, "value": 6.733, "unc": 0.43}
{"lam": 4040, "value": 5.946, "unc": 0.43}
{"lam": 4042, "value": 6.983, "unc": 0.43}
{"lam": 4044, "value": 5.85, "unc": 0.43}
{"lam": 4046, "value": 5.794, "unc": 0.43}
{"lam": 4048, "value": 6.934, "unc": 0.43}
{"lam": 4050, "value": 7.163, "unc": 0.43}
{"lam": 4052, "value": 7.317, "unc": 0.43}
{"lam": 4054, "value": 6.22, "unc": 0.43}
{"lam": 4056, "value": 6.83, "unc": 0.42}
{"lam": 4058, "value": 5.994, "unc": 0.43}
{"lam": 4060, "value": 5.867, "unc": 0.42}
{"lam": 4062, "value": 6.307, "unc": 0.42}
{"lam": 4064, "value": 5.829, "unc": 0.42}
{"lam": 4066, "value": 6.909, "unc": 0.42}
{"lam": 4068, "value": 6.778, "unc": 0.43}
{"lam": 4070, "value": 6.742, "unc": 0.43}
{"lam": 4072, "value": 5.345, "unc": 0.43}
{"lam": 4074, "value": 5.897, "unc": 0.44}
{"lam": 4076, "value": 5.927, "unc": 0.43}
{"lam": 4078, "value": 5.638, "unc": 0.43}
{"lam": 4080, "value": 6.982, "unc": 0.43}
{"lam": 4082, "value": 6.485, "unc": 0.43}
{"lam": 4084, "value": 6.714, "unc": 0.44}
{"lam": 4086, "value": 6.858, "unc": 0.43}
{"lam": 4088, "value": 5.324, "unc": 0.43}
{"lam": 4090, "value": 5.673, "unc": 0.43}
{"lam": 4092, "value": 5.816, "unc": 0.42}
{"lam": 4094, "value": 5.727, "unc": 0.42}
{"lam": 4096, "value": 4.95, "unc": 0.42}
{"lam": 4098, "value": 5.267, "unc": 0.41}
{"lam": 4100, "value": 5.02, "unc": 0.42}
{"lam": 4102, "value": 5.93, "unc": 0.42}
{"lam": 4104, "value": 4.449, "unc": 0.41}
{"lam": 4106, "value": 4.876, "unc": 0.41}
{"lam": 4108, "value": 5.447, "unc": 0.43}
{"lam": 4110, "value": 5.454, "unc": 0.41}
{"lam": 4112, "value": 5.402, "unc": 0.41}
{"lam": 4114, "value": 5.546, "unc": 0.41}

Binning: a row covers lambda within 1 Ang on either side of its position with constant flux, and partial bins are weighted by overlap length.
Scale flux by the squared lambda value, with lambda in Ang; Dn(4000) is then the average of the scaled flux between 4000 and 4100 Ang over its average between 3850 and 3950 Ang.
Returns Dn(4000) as 1.25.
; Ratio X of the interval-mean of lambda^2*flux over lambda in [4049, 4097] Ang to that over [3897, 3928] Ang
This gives 1.20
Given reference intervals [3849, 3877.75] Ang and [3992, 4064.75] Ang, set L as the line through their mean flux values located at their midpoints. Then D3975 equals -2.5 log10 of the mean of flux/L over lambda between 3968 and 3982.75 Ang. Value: 0.24 mag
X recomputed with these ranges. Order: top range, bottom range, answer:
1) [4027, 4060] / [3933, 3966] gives 1.31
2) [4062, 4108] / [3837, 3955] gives 1.22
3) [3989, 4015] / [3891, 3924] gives 1.16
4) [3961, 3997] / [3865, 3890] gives 1.03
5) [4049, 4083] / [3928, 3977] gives 1.40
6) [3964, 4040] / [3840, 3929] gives 1.15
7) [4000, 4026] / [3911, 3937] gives 1.26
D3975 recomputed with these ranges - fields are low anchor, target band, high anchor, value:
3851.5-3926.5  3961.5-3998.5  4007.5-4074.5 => 0.16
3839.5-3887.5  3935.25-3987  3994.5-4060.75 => 0.16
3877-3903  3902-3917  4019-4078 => -0.12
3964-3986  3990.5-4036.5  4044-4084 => -0.14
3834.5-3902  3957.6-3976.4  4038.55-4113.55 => 0.30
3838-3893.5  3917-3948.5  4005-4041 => 0.07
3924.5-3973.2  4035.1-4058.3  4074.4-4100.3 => -0.17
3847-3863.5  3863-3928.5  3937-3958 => 0.07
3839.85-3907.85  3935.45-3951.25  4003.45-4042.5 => 0.02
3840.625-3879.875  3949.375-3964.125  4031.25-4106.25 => 0.12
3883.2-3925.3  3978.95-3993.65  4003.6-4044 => -0.02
